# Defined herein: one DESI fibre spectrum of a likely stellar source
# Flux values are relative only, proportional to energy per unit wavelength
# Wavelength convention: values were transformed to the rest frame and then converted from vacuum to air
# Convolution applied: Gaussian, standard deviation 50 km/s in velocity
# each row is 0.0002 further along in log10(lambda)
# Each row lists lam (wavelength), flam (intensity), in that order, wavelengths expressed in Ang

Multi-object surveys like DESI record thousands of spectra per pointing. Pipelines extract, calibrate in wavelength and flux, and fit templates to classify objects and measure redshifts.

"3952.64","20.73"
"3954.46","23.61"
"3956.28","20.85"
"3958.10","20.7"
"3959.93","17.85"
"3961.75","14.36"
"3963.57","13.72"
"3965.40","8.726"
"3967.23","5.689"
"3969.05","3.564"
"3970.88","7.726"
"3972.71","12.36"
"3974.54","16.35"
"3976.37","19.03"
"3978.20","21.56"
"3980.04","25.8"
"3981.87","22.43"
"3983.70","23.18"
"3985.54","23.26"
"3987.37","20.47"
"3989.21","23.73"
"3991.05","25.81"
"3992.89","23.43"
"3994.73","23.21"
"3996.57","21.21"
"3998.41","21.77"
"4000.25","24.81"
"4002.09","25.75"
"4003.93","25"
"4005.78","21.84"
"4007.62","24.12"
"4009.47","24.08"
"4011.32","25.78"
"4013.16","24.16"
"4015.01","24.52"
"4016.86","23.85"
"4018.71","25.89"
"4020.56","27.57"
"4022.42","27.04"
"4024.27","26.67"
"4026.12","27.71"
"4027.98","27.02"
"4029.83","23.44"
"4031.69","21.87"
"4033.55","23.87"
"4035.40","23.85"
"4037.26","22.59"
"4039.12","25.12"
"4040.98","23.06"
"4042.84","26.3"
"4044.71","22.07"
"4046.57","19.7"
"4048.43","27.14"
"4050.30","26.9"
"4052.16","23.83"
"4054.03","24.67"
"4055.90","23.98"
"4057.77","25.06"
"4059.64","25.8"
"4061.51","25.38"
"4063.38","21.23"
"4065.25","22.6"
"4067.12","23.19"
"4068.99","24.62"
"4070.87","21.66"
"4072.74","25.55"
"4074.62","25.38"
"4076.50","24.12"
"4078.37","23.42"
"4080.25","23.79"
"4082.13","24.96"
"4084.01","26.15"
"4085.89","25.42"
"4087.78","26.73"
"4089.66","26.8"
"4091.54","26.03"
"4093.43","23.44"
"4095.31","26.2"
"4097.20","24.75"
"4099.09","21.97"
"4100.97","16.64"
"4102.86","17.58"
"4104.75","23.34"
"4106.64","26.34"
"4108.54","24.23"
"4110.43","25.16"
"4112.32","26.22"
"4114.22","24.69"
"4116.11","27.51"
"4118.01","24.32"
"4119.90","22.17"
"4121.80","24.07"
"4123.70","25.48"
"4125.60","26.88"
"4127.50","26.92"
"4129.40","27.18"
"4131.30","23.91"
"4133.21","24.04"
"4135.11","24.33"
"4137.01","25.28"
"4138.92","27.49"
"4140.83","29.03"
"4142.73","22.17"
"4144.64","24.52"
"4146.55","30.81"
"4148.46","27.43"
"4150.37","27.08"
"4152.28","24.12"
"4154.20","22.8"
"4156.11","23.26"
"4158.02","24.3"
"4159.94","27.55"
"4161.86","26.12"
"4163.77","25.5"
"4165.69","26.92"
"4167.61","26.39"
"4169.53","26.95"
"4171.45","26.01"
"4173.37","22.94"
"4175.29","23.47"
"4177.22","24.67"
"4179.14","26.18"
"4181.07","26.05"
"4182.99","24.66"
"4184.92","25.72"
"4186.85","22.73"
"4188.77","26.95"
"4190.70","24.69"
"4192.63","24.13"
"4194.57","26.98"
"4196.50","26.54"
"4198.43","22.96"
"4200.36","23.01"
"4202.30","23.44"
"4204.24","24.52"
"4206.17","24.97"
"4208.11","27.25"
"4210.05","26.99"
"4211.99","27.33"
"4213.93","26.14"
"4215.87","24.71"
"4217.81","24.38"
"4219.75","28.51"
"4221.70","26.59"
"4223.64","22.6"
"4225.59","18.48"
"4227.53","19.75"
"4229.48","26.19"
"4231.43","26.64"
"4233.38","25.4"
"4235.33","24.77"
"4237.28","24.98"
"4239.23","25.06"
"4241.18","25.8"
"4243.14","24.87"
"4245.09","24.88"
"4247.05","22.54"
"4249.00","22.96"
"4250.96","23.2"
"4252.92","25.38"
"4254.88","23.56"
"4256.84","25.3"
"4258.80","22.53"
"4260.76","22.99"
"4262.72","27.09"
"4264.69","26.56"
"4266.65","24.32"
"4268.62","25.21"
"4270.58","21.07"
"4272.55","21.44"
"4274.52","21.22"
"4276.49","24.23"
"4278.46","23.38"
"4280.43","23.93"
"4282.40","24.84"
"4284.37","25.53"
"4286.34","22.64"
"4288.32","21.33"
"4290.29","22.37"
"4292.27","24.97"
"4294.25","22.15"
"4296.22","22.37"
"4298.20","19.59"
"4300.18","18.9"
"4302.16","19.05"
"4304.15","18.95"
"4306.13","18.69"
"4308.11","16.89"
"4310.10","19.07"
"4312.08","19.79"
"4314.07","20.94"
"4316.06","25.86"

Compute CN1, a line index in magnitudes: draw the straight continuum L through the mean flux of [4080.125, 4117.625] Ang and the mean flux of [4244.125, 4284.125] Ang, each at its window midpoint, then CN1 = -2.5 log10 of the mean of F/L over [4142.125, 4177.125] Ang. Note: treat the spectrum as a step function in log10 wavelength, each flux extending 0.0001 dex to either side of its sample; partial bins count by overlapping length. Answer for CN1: -0.06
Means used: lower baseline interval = 24.4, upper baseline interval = 23.9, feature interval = 25.5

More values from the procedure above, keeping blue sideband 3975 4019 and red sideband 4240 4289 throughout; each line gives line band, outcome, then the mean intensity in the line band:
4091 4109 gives 0.03 mag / 22.9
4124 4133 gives -0.10 mag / 26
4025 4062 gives -0.04 mag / 24.5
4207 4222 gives -0.11 mag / 26.5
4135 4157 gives -0.09 mag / 25.8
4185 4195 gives -0.06 mag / 25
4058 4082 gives -0.02 mag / 24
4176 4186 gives -0.07 mag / 25.4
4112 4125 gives -0.06 mag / 24.9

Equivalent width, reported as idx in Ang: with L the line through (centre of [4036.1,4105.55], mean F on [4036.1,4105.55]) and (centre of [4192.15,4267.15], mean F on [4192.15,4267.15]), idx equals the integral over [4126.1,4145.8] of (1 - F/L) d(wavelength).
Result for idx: -1.0 Ang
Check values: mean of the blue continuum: 24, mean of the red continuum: 24.7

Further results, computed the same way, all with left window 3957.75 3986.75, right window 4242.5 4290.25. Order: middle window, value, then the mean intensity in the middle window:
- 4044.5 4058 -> -4.6 Ang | 24.2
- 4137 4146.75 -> -2.8 Ang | 26.3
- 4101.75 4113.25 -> -2.4 Ang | 23.7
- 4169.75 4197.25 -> -4.6 Ang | 25.2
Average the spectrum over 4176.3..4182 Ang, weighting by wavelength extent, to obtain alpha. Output 25.6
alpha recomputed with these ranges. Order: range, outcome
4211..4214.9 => 26.7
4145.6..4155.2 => 26.4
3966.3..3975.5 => 9.19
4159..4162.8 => 26.8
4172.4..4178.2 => 23.7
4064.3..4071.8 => 23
